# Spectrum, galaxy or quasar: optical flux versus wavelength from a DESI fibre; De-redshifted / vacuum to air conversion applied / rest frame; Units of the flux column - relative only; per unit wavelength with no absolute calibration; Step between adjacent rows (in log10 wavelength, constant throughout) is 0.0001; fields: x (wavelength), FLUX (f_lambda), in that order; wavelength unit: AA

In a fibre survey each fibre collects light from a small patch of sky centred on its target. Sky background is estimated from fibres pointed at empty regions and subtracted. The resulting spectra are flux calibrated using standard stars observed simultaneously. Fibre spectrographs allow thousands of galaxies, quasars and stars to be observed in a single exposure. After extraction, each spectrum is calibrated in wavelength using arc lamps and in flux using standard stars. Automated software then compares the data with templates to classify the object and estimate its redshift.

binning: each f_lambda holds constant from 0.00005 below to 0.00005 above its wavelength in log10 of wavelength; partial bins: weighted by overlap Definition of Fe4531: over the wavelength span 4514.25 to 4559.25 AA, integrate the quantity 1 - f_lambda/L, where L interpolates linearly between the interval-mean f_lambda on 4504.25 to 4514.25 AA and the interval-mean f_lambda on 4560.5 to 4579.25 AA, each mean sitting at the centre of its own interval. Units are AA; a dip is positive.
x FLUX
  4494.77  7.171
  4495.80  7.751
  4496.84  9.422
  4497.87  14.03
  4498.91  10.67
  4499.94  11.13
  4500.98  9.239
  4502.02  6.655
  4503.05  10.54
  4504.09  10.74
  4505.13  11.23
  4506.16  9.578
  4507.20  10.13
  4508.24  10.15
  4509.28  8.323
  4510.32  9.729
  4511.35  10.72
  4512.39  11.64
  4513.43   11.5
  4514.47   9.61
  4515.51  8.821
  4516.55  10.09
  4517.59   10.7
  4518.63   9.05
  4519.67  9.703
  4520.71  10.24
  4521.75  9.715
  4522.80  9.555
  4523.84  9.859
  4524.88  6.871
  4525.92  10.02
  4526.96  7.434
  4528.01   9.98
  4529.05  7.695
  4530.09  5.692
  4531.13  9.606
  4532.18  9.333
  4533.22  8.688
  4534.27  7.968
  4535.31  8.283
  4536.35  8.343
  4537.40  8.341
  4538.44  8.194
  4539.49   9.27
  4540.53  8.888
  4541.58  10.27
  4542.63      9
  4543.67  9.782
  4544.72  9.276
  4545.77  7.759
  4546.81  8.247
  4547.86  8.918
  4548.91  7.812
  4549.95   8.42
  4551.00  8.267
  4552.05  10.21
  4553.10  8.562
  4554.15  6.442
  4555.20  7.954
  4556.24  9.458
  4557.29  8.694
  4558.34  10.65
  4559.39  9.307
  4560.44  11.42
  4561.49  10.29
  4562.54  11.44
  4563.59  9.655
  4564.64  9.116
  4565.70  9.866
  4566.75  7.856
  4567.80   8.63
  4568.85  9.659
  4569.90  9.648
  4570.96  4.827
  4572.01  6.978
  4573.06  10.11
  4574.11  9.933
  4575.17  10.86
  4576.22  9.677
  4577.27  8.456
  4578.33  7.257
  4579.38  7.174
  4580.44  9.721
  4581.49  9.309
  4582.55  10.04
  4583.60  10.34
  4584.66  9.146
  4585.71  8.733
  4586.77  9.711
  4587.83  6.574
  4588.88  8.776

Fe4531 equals 4.11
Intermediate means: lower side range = 10.3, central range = 8.87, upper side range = 9.09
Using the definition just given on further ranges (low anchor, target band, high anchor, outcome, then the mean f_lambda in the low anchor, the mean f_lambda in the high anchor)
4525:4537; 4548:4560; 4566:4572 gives -0.8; 8.4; 8.09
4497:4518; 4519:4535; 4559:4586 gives 1.8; 10.2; 9.21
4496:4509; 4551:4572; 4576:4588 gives 0.4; 10.2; 8.89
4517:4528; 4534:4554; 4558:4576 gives 1.5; 9.35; 9.42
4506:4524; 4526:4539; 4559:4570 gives 2.0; 9.96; 9.72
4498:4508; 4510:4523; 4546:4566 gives -0.3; 10.2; 9.17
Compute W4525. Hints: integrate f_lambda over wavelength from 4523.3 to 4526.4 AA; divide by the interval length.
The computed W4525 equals 8.92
